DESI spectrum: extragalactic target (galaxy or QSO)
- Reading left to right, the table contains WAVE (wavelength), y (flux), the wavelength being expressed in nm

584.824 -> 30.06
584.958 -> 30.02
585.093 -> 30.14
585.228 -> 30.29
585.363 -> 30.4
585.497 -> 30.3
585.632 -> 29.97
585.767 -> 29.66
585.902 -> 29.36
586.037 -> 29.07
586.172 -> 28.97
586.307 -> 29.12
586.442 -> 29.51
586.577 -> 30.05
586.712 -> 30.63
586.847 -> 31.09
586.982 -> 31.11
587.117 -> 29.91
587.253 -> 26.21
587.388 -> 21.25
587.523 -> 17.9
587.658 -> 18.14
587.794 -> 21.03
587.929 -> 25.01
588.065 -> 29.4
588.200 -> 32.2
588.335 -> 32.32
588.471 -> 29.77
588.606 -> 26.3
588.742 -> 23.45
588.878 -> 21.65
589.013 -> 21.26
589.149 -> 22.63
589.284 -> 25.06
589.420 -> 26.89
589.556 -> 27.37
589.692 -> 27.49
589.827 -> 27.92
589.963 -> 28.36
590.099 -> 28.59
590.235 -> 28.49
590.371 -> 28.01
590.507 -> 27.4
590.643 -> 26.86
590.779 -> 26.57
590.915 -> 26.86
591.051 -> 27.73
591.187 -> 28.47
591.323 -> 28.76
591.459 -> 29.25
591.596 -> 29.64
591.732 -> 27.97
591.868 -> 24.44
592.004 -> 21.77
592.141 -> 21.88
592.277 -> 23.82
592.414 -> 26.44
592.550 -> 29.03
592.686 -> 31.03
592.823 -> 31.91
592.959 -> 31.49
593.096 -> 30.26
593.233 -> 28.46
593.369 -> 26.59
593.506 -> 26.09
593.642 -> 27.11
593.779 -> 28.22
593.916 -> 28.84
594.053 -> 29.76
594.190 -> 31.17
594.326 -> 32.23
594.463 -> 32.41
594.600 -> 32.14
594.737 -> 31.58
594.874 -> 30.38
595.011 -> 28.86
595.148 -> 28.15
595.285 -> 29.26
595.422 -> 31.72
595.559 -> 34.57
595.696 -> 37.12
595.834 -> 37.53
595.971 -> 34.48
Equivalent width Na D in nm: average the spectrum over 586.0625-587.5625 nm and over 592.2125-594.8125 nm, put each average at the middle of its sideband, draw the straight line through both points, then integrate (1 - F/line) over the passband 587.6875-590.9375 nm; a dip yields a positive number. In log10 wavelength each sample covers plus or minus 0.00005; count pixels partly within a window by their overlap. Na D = 0.22 nm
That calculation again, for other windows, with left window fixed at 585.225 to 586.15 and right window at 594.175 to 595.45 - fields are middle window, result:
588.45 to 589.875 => 0.232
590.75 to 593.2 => 0.225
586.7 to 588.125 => 0.218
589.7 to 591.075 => 0.119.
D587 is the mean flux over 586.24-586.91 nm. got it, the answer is 30.1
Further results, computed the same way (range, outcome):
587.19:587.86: 20.9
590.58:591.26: 27.3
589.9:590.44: 28.3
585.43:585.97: 29.8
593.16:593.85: 27.3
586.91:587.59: 25.3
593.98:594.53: 31.4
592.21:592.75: 27.6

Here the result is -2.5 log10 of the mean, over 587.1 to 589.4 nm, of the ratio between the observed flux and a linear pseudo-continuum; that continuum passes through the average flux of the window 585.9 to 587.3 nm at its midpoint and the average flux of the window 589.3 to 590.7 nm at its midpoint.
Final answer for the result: 0.15 mag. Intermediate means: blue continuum 29.6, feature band 24.8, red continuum 27.6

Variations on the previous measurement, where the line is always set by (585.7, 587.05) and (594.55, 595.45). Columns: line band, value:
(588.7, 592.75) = 0.14 mag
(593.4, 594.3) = 0.06 mag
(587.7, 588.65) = 0.08 mag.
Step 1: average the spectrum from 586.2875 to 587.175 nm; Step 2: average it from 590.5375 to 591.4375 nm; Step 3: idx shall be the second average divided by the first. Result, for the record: 0.9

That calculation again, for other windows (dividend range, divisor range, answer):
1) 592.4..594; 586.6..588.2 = 1.11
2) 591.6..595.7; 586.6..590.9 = 1.10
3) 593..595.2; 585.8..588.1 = 1.10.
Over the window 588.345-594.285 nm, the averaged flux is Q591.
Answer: 27.3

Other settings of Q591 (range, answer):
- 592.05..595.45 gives 29.1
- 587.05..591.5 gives 26.3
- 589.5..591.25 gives 27.7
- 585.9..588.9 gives 27.1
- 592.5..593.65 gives 29.2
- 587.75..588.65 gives 28.3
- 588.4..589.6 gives 24.9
